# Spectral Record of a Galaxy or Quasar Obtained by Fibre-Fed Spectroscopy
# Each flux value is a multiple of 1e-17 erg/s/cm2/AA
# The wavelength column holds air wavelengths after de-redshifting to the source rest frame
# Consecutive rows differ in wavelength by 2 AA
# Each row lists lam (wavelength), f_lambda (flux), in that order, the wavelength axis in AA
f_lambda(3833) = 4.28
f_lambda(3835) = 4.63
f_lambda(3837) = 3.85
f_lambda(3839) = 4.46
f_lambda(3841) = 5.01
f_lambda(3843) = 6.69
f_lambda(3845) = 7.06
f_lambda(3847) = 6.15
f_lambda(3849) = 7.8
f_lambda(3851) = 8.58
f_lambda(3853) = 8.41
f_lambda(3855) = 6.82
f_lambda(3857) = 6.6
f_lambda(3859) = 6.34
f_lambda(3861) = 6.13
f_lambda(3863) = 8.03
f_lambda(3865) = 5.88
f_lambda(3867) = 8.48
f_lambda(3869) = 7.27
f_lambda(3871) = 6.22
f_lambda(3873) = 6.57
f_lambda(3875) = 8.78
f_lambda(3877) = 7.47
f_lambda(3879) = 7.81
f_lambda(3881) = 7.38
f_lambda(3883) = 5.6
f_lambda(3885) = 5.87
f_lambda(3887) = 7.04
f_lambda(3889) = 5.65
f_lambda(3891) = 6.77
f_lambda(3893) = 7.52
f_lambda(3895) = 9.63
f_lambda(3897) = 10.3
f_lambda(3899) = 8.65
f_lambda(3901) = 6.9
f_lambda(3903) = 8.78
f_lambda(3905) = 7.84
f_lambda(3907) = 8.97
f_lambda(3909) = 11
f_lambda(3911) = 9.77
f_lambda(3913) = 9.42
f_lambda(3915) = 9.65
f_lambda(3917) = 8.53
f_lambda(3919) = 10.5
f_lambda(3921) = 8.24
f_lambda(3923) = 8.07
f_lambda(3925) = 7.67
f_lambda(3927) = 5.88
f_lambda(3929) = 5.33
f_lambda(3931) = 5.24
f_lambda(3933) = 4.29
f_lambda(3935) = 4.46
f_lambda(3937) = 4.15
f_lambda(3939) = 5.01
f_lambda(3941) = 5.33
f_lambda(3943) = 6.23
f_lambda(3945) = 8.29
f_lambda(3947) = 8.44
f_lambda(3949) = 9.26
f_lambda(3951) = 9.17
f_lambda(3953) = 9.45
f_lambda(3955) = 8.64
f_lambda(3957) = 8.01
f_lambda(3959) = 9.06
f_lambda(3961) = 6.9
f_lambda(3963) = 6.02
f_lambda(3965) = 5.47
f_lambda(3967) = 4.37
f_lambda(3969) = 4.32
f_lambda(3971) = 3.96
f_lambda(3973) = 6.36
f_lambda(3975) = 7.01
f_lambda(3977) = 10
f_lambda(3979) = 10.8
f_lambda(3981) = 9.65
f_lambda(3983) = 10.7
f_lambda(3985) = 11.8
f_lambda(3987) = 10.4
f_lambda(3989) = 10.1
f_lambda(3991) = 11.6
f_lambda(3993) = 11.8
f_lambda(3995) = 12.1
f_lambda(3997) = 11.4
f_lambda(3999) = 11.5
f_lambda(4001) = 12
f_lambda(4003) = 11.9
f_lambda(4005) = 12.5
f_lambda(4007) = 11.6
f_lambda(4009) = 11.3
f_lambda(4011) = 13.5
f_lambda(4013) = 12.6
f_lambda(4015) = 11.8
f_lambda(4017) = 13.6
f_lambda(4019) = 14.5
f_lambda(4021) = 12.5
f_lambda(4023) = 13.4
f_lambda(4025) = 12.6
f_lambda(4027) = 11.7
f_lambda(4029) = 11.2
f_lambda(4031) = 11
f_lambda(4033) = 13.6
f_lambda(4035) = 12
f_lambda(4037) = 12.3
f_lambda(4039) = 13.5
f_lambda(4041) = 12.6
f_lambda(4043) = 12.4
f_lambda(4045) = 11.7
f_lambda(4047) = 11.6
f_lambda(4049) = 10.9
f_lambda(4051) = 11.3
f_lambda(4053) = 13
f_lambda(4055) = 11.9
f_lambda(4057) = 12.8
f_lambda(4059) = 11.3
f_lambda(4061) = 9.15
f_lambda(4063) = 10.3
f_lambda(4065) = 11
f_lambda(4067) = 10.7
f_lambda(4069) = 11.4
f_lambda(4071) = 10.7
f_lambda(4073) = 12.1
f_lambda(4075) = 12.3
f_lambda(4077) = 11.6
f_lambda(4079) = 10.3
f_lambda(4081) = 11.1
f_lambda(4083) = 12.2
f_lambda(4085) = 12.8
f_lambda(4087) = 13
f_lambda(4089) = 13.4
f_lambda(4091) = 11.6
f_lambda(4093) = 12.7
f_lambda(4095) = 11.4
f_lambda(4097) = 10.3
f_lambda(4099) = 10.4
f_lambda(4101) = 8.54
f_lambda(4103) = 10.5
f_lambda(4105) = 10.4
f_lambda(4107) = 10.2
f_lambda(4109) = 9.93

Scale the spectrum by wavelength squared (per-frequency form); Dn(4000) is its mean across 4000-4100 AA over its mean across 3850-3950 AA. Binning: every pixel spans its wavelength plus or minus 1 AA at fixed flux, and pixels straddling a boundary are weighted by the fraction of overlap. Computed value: 1.73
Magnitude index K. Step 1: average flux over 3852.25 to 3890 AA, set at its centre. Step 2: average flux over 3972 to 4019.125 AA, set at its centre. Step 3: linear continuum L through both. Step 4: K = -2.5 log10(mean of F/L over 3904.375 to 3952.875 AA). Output 0.17 mag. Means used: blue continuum 6.96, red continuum 11.2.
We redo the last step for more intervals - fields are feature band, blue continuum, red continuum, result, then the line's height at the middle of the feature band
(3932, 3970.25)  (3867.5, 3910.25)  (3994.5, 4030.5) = 0.45 mag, 10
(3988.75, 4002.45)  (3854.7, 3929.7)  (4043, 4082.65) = -0.17 mag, 9.94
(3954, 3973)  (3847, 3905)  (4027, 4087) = 0.44 mag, 9.47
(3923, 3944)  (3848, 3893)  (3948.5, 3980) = 0.31 mag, 7.29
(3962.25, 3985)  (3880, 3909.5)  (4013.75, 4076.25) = 0.34 mag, 9.99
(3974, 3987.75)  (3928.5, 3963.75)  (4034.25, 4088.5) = -0.20 mag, 8.34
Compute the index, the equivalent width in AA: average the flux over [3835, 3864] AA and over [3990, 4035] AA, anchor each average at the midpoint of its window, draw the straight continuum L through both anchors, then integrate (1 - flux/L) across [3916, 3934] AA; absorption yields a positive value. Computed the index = 4.01 AA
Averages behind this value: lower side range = 6.5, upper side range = 12.3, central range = 7.08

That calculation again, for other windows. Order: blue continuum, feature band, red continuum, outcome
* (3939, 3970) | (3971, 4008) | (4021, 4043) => -3.7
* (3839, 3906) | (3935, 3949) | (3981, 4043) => 4.8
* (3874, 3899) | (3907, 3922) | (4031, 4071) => -2.4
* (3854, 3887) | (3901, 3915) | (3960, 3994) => -3.2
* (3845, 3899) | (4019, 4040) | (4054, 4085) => -4.0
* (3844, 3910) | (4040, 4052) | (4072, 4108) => -1.3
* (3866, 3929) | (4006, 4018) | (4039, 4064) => -1.9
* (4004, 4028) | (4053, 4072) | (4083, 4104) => 1.3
